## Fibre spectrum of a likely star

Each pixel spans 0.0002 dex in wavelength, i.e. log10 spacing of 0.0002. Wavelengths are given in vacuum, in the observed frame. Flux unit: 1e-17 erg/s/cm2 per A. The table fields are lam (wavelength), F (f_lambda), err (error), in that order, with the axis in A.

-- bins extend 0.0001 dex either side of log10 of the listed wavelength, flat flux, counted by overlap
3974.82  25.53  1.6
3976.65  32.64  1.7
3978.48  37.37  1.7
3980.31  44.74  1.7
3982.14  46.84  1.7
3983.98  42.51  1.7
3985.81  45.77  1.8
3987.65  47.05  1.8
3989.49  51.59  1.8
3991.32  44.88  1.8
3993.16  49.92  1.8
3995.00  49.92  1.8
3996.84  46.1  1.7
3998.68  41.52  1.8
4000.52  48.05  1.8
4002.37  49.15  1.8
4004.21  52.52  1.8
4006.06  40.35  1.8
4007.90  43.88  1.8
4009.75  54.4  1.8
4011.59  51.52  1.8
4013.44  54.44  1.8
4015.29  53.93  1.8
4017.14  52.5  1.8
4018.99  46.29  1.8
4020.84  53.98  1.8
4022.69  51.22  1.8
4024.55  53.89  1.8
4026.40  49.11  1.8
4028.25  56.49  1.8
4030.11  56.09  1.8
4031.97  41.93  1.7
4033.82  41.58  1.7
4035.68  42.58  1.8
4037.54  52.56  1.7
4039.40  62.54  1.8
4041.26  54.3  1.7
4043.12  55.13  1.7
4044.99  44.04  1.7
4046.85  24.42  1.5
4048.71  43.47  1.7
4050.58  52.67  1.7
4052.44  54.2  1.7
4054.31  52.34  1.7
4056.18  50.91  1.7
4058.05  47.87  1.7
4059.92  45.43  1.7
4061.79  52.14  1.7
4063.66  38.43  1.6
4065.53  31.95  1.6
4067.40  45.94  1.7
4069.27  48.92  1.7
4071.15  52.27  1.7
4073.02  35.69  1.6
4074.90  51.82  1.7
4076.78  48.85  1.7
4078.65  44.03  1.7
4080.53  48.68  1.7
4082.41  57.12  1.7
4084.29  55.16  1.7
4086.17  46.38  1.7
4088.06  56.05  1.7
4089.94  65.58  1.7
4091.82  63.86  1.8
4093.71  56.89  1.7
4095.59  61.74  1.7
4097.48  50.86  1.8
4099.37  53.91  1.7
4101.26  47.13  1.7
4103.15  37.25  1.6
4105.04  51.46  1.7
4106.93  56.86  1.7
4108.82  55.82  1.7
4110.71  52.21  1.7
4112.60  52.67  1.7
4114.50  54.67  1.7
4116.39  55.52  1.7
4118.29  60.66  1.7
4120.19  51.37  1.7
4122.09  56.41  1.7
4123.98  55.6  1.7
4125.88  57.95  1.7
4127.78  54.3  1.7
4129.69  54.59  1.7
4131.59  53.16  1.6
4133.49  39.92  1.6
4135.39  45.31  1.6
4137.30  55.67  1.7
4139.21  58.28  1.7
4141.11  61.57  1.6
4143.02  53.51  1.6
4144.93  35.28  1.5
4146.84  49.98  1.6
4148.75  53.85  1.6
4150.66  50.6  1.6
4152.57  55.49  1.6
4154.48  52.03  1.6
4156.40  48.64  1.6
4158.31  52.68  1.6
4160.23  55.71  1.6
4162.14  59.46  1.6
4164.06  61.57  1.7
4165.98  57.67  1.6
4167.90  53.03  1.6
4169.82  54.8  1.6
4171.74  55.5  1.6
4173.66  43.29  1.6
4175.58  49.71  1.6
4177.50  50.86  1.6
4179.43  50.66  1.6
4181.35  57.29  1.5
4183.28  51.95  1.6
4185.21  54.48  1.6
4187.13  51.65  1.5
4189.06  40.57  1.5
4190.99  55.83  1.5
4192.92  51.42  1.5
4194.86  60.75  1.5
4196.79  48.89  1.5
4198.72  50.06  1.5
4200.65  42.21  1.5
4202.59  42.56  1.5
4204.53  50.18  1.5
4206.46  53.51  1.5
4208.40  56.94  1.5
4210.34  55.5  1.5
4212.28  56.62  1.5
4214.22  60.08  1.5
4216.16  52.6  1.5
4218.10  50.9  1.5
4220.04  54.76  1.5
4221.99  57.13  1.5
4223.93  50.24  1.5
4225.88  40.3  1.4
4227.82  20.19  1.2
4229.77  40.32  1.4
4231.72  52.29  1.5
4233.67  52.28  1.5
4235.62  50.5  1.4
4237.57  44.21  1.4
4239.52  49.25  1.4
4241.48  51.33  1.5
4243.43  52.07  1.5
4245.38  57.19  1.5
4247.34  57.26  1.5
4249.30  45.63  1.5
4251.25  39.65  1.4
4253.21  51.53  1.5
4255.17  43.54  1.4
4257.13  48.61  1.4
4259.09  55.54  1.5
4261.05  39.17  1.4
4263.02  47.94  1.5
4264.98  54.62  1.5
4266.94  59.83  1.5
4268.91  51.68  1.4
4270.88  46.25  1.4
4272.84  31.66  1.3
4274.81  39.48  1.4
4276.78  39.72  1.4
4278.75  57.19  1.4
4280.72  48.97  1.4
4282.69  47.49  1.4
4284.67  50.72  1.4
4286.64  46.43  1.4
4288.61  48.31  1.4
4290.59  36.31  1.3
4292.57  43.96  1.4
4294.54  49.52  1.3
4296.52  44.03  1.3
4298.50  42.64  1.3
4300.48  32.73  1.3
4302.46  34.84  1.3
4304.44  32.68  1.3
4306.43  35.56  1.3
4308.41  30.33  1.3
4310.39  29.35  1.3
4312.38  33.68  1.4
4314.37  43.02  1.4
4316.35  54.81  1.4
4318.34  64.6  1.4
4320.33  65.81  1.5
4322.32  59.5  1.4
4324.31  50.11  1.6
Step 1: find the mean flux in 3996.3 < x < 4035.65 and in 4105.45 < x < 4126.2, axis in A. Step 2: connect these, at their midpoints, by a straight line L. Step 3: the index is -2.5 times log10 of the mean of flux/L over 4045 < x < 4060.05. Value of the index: 0.12 mag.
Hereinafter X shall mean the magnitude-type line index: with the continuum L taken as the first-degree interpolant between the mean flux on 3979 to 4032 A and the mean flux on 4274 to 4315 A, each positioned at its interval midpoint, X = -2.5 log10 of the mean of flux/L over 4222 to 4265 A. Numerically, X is -0.118 mag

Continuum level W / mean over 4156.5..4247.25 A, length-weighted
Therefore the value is 51.3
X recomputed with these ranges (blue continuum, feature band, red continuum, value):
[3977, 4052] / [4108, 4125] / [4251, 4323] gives -0.17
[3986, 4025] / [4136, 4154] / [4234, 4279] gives -0.08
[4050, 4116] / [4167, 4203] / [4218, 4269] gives -0.03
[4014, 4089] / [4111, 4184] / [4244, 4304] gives -0.12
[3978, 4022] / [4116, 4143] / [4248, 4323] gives -0.16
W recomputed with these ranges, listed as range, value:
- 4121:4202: 52.4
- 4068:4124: 52.8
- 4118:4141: 53.7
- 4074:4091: 52.7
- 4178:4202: 51.2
